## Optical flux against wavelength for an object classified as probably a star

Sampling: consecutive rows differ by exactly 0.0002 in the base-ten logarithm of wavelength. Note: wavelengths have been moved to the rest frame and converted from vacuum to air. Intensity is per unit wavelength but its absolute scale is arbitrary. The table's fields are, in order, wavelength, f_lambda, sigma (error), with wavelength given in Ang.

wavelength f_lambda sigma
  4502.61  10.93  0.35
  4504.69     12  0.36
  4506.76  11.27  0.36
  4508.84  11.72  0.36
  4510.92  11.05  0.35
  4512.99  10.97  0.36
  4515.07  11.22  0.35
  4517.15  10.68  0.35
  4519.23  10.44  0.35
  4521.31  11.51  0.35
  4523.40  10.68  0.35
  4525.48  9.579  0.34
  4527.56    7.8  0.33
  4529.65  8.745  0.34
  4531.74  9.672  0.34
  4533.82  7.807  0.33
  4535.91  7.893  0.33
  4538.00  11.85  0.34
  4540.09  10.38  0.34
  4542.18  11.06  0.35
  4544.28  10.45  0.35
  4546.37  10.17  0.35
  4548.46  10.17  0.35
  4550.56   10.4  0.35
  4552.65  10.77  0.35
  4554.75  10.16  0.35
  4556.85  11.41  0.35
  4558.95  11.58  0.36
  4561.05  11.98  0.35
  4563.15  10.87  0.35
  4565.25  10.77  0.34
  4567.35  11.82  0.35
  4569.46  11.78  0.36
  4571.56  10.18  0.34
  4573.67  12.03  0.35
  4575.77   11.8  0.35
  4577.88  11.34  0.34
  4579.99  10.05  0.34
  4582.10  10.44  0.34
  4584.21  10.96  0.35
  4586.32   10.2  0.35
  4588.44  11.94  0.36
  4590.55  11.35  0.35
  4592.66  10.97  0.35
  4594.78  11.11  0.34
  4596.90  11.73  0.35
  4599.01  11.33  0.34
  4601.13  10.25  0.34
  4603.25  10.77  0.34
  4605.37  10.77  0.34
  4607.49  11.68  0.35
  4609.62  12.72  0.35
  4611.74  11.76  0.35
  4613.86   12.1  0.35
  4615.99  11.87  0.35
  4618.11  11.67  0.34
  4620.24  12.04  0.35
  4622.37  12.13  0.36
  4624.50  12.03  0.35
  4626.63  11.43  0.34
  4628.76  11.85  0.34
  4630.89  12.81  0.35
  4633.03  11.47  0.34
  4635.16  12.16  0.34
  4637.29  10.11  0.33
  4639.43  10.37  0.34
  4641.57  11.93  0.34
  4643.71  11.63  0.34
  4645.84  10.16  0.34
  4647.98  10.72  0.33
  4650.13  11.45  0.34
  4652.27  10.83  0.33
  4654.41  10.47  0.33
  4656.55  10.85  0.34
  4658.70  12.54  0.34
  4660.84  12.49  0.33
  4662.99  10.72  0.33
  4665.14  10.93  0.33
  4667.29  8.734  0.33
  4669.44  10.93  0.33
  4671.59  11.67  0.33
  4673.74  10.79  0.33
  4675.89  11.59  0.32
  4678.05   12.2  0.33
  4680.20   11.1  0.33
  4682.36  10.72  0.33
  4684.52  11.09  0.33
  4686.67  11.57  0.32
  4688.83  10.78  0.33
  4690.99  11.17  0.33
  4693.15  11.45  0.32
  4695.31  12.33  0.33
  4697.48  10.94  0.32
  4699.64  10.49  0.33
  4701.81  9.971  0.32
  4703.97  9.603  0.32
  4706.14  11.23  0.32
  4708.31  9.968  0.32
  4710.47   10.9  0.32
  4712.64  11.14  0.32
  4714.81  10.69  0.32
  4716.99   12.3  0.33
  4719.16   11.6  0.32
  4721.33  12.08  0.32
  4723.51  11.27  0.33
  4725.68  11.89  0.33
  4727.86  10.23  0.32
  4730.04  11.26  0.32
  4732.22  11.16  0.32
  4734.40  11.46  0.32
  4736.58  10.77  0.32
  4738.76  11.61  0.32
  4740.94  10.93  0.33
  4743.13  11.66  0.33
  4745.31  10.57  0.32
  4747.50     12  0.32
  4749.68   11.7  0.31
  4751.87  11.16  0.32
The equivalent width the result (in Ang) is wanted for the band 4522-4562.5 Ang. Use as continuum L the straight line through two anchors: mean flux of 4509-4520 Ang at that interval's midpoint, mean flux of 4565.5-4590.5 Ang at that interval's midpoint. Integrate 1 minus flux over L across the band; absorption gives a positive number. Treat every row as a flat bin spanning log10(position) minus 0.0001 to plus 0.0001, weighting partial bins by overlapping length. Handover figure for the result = 3.2 Ang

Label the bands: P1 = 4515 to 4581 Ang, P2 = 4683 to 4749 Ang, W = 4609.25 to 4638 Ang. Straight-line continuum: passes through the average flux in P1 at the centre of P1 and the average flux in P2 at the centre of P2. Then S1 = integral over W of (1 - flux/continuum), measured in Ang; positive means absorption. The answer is -2.8 Ang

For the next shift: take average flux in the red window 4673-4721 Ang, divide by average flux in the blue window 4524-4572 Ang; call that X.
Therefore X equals 1.1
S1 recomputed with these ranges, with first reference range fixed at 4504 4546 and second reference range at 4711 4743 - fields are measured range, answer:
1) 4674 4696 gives -0.50 Ang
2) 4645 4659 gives 0.02 Ang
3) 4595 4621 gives -1.96 Ang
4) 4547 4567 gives -0.84 Ang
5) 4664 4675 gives 0.40 Ang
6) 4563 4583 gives -1.08 Ang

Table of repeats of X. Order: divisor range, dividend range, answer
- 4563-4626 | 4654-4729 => 0.98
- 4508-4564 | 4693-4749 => 1.07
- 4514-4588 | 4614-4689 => 1.07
